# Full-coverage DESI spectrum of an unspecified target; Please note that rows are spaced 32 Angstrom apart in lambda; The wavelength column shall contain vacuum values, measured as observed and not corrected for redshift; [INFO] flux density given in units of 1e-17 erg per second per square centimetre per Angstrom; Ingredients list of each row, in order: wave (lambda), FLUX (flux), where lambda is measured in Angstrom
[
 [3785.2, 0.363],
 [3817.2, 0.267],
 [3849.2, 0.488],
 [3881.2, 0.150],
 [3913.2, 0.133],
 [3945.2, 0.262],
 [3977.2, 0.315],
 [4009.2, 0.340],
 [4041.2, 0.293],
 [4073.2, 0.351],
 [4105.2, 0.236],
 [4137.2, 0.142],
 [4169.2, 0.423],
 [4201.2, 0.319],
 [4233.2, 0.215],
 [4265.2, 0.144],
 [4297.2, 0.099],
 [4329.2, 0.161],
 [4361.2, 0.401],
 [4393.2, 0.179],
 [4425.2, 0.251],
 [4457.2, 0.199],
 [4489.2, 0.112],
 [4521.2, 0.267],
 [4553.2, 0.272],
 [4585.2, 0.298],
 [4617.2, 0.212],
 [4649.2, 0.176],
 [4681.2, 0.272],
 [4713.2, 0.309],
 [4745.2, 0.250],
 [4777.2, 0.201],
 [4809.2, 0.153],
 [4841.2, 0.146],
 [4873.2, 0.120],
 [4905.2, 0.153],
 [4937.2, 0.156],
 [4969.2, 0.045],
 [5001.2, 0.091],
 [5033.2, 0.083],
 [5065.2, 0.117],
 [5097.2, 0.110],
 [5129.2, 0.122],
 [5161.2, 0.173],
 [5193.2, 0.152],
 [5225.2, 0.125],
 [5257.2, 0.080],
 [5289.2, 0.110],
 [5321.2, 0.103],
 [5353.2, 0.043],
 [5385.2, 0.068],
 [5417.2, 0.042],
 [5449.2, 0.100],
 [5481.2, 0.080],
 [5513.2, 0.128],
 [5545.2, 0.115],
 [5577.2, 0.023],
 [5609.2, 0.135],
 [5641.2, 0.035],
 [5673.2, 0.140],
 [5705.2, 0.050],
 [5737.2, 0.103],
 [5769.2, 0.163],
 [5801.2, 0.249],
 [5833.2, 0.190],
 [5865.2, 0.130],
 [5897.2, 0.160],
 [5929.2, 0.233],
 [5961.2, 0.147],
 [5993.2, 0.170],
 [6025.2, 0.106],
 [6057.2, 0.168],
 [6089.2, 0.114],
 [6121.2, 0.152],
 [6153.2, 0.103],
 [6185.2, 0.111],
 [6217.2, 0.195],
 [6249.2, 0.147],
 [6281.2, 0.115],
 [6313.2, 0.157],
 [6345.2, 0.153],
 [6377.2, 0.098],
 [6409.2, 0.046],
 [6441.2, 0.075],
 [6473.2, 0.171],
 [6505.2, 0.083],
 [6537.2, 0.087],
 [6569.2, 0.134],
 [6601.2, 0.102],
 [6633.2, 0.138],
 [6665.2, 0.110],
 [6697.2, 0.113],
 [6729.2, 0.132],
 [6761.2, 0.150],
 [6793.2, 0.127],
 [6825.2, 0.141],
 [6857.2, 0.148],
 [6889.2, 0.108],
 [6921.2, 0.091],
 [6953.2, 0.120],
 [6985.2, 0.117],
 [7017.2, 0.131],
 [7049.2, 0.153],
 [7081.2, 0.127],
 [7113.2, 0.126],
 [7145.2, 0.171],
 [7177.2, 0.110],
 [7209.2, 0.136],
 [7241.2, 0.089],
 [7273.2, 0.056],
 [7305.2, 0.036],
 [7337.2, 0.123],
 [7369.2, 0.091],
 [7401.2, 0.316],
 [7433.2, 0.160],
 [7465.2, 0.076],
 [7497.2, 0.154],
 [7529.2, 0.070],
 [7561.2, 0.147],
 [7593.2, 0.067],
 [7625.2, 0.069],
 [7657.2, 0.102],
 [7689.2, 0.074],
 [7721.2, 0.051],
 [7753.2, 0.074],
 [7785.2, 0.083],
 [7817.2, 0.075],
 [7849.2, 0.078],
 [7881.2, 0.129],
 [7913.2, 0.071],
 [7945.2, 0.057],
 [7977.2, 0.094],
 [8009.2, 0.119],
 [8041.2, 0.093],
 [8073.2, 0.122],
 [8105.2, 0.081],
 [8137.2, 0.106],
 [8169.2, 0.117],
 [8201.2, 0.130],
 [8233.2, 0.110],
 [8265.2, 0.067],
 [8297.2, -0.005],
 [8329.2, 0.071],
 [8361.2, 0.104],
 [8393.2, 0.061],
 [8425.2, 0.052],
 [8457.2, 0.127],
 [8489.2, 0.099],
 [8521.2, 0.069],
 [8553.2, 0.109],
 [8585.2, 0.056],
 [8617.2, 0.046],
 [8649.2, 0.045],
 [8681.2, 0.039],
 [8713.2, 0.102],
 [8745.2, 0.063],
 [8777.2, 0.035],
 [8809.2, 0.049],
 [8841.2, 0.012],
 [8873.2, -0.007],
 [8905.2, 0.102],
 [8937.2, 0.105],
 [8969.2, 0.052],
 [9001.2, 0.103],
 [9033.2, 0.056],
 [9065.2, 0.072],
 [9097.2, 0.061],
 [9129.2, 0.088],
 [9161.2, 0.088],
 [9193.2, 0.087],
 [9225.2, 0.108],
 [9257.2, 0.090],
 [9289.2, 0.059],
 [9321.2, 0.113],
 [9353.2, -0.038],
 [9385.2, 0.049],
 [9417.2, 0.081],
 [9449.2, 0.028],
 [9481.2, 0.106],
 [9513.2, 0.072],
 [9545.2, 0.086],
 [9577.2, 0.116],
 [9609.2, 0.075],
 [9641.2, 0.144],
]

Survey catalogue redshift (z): 0.98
